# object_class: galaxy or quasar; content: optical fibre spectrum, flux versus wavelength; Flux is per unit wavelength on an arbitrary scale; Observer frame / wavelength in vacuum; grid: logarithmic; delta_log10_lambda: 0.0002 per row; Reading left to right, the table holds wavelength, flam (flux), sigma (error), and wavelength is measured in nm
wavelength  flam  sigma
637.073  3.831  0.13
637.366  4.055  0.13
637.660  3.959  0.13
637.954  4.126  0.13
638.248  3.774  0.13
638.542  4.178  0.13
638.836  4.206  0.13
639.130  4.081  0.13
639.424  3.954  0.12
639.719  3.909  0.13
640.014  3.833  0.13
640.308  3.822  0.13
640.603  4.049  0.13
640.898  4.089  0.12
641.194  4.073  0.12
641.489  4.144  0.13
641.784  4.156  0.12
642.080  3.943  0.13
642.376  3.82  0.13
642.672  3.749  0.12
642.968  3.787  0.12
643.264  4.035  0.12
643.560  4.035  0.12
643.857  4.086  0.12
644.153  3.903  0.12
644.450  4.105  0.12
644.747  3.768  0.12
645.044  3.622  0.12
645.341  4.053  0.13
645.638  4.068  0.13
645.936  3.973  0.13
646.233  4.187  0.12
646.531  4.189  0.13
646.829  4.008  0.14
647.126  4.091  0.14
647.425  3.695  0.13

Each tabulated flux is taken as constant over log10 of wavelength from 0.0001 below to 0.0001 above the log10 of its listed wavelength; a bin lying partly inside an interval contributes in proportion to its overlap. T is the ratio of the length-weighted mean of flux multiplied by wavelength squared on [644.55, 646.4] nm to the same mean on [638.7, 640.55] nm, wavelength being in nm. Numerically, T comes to 1.01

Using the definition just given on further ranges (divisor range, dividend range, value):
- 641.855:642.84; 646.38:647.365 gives 1.07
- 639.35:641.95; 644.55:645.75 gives 0.98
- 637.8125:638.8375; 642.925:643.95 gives 1.00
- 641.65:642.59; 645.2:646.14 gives 1.03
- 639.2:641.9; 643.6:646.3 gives 1.00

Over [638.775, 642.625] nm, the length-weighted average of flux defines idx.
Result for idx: 3.99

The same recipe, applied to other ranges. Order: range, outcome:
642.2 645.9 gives 3.92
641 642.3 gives 4.06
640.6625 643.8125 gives 3.99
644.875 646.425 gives 3.98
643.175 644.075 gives 4.04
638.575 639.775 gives 4.06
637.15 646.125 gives 3.98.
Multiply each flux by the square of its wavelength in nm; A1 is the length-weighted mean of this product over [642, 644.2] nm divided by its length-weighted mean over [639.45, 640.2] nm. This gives 1.0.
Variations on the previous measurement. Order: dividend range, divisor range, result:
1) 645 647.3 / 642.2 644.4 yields 1.04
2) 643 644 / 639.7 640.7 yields 1.04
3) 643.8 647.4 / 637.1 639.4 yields 1.01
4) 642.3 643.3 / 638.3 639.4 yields 0.94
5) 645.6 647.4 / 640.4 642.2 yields 1.01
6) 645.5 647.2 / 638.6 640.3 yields 1.05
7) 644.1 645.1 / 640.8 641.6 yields 0.95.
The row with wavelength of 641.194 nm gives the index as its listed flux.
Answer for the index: 4.073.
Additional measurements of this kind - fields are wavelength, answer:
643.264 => 4.035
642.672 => 3.749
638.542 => 4.178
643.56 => 4.035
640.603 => 4.049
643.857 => 4.086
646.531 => 4.189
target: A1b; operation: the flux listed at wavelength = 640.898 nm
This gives 4.089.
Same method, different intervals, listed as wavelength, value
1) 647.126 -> 4.091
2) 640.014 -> 3.833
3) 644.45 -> 4.105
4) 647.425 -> 3.695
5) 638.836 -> 4.206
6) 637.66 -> 3.959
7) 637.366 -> 4.055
